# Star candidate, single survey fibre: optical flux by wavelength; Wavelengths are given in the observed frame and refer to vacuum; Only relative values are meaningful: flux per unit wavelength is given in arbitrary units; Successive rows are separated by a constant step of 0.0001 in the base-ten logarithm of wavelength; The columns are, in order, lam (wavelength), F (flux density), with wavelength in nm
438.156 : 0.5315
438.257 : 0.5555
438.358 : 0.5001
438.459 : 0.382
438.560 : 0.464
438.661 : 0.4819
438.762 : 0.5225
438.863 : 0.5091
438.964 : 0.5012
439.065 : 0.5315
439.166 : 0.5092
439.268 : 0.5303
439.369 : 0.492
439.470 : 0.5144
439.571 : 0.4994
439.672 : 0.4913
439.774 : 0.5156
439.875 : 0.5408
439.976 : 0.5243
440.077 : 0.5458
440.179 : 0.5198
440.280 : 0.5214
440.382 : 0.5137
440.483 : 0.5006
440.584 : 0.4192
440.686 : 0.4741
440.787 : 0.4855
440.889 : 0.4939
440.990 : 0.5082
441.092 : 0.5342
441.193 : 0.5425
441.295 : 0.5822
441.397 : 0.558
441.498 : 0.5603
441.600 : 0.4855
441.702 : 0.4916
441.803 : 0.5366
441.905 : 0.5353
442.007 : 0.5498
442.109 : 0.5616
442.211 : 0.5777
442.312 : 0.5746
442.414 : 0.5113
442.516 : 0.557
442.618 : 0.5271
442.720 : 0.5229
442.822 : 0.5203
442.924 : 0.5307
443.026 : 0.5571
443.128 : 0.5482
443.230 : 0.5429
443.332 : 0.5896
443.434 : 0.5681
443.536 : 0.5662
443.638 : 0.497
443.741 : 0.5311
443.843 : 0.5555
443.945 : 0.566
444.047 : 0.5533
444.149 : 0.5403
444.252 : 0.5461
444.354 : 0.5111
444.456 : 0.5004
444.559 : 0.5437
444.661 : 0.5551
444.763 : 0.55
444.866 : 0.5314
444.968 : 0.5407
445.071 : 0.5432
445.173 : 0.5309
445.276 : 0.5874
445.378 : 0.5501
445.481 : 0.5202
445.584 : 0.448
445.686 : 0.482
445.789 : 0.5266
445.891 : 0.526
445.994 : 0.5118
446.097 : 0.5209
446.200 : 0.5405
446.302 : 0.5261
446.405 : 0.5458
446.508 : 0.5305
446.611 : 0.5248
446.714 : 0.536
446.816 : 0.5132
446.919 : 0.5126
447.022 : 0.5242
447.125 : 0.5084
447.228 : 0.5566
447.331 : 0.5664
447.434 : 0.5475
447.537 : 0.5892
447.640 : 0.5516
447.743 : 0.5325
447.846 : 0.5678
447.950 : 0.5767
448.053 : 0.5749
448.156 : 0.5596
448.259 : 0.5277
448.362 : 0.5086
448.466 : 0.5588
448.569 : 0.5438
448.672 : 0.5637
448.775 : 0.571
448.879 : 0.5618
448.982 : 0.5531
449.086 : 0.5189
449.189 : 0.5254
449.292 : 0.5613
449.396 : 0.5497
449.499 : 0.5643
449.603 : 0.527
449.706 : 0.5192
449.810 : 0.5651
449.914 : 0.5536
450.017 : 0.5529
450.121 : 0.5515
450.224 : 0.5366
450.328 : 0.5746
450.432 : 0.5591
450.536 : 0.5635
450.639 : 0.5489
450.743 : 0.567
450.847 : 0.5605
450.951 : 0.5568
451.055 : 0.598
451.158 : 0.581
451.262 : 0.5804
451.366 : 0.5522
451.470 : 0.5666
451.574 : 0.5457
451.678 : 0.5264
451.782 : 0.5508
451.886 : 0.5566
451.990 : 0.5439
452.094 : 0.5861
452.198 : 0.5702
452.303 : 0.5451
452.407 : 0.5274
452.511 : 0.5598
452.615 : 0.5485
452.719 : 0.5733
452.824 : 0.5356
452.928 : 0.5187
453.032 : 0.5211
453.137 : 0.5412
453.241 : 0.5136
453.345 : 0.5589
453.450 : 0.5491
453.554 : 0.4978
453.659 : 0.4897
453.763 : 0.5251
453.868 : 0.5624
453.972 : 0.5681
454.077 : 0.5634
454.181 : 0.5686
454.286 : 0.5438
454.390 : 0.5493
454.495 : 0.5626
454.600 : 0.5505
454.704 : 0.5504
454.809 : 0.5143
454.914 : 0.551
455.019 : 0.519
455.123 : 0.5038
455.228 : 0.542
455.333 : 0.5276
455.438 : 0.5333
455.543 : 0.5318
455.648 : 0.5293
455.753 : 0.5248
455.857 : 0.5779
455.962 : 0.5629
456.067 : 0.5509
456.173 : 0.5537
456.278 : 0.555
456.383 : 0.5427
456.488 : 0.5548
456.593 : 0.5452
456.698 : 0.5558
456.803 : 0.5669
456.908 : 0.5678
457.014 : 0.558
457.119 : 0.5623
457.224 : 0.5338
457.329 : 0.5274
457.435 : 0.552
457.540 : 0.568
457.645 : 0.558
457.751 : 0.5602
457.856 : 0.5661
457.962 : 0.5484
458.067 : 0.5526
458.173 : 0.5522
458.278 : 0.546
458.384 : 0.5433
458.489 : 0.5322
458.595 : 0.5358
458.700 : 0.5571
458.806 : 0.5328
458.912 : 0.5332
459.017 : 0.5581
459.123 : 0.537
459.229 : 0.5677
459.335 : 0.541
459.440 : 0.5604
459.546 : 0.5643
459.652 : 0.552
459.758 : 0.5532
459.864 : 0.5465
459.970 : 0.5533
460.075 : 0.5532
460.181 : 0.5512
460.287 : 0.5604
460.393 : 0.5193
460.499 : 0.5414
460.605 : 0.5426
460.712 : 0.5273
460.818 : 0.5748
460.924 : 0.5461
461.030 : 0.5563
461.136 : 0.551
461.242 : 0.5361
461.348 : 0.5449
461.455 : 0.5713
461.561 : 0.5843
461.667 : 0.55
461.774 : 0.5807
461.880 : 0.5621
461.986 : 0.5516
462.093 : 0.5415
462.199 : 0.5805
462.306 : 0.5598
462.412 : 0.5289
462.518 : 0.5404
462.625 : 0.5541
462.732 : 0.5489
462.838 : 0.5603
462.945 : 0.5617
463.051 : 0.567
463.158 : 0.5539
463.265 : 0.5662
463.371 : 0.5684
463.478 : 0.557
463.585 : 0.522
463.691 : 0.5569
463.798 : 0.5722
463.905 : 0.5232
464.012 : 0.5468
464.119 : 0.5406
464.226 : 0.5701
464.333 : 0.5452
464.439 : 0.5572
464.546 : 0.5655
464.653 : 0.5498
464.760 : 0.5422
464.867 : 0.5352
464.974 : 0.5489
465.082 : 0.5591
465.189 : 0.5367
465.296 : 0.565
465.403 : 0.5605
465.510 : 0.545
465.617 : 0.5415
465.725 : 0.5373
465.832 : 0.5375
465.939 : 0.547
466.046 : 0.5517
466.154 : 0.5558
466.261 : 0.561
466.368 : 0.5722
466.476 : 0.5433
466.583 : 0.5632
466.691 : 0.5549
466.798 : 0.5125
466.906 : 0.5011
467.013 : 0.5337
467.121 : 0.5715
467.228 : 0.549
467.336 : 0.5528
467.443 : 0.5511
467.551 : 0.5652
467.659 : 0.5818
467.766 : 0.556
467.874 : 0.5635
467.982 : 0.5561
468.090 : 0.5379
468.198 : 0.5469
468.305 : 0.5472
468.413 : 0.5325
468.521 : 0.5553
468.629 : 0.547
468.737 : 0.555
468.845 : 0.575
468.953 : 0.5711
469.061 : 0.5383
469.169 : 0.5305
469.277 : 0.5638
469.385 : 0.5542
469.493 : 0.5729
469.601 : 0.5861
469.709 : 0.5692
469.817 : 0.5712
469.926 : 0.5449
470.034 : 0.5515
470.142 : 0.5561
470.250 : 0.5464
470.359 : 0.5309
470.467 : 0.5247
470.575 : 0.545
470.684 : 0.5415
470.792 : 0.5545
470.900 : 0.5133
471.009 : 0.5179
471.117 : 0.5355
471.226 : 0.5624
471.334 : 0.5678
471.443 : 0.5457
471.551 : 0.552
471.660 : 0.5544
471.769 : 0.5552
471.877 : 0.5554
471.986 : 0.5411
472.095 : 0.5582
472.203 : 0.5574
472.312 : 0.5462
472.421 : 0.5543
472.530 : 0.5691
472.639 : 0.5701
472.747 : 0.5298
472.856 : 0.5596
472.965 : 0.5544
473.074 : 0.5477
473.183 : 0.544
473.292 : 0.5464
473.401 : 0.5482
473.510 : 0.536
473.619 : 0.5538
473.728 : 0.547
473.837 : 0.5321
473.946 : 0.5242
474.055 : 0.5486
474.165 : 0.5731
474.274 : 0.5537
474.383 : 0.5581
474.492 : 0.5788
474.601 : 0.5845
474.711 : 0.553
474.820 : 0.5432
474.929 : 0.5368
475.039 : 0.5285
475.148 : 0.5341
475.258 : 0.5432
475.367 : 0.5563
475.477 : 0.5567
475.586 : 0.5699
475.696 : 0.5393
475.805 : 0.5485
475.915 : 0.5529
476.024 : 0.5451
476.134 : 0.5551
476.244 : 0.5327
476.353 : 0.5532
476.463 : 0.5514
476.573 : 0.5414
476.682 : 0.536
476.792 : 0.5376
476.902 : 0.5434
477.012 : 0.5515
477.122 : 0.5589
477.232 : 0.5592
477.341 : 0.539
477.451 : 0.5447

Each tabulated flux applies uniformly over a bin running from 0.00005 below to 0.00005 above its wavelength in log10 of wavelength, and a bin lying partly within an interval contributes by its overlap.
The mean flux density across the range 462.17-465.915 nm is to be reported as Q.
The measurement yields 0.551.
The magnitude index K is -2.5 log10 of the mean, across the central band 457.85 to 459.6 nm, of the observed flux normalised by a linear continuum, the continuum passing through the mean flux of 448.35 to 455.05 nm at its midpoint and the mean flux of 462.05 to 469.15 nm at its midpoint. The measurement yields 0.00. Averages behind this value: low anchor 0.549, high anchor 0.551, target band 0.548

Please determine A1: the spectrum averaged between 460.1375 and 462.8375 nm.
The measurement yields 0.552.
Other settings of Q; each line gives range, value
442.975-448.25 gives 0.54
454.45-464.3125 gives 0.55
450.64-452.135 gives 0.562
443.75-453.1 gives 0.545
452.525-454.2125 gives 0.54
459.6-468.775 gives 0.551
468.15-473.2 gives 0.551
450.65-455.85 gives 0.546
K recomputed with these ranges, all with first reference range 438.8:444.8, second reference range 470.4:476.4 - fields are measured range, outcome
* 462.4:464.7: -0.02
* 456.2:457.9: -0.03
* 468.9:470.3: -0.02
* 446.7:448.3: -0.03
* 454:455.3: -0.01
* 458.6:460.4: -0.02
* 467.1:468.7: -0.02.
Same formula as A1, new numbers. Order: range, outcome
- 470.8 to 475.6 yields 0.55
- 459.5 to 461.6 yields 0.551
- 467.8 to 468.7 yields 0.548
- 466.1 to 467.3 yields 0.547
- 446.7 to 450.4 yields 0.548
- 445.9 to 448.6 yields 0.54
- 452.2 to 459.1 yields 0.545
